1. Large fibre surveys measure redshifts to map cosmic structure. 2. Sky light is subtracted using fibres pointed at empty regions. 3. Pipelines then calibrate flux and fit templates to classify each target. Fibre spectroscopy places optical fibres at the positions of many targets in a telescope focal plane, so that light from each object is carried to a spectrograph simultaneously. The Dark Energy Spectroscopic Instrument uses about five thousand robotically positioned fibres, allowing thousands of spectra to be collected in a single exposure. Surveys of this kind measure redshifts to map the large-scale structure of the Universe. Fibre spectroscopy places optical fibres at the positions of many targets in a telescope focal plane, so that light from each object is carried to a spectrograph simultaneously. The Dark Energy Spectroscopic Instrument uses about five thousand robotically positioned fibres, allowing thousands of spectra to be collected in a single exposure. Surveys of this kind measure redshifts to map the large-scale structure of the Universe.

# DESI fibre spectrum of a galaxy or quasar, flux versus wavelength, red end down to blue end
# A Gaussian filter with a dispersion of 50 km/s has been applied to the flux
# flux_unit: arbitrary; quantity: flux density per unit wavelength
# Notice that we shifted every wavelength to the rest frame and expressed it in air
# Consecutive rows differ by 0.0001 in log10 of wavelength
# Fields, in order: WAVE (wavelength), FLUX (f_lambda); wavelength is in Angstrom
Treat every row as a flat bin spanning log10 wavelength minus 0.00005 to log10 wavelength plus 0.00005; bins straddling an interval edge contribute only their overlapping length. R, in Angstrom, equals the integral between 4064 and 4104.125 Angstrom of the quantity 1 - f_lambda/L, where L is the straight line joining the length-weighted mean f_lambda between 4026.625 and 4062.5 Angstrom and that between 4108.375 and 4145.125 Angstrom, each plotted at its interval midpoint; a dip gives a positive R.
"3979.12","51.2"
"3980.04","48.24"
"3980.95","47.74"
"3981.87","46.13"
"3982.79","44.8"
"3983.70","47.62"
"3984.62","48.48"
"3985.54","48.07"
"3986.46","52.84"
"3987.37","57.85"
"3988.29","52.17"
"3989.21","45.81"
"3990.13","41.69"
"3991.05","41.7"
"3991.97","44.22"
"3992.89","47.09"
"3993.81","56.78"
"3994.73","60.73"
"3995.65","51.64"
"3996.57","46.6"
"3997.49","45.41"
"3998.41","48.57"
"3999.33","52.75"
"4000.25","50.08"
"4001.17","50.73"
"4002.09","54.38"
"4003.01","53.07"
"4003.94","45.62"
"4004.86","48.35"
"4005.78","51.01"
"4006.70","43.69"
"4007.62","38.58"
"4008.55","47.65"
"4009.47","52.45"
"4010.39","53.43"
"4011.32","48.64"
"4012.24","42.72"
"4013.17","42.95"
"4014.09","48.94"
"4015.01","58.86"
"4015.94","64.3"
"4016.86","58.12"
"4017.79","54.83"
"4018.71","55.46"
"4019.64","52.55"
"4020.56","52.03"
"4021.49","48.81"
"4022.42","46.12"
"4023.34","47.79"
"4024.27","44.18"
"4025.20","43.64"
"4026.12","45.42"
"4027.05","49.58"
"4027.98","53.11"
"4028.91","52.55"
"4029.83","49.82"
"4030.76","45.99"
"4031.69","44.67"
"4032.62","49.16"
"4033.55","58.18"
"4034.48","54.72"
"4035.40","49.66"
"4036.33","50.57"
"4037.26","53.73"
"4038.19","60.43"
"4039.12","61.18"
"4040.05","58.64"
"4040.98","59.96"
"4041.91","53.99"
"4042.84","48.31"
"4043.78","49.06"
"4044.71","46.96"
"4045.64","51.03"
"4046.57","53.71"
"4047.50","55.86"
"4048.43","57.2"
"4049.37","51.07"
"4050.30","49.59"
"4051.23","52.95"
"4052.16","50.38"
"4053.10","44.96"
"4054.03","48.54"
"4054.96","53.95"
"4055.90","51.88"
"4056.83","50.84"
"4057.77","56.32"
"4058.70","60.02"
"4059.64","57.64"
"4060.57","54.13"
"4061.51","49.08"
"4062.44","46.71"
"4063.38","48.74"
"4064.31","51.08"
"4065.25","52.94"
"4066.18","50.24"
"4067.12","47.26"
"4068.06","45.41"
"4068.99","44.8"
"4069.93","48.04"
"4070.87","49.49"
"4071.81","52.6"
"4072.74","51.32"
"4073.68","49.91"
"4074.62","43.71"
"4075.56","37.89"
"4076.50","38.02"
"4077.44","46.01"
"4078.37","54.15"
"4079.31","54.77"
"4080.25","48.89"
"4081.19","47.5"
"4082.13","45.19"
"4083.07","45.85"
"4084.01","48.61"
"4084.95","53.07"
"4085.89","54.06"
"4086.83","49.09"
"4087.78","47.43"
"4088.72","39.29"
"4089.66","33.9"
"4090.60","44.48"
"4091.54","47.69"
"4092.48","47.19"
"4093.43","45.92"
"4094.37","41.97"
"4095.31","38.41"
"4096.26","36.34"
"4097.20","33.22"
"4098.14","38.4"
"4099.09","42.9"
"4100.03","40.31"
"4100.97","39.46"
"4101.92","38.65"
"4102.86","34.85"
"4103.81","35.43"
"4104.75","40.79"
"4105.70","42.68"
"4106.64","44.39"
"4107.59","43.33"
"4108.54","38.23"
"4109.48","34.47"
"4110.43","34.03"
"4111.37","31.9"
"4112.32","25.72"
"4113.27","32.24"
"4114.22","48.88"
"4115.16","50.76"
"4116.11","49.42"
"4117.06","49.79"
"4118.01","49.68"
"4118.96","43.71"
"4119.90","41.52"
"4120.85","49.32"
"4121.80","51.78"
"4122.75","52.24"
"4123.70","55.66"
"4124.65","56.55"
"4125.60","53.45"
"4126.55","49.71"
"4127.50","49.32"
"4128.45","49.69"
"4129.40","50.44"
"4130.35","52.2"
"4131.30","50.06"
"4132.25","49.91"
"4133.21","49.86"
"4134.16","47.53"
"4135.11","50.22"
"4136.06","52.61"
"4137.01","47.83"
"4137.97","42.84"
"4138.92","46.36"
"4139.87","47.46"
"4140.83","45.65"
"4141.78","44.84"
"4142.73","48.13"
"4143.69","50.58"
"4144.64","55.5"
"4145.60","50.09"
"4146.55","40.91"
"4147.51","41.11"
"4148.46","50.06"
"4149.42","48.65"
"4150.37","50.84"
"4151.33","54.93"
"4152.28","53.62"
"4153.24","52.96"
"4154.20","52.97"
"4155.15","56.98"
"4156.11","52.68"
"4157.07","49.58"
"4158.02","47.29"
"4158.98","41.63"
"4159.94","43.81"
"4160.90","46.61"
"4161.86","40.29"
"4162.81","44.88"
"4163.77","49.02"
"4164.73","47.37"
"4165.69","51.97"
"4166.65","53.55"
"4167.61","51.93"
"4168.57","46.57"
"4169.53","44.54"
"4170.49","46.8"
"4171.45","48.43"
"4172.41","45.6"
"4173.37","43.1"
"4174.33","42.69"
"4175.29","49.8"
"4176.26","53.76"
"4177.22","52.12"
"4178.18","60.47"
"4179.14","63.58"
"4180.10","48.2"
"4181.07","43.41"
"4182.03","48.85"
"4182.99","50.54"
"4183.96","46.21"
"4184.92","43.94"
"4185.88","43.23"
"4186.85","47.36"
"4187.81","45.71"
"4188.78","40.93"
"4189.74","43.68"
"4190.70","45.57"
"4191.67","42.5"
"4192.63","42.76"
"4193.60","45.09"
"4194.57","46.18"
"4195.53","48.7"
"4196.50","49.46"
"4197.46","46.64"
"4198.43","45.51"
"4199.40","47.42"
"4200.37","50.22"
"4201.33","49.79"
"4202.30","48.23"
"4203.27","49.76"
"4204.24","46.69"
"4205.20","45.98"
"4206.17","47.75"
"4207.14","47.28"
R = 3.9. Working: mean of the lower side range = 52.5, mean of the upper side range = 47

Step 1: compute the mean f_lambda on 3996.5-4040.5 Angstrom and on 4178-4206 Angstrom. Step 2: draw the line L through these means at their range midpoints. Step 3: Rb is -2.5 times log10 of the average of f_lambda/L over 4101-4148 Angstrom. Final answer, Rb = 0.07 mag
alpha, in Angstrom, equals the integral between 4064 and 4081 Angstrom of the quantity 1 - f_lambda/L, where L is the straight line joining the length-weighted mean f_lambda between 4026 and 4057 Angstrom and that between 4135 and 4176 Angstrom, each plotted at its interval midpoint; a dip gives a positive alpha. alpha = 1.0 Angstrom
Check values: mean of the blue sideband 52.1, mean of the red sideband 48.2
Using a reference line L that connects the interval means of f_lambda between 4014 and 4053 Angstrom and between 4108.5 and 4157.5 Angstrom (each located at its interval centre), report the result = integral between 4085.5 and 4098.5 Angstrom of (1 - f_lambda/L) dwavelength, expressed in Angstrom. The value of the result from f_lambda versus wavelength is 1.8 Angstrom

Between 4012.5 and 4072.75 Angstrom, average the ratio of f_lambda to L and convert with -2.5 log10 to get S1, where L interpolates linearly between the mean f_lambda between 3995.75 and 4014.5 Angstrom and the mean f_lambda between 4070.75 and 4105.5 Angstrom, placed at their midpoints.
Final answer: -0.113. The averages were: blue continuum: 48.4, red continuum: 44.2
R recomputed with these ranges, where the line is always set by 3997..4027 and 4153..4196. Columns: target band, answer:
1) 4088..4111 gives 4.2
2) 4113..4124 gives 0.1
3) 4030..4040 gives -0.7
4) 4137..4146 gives 0.1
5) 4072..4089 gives 0.4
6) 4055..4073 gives -0.7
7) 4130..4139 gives -0.1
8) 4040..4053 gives -0.8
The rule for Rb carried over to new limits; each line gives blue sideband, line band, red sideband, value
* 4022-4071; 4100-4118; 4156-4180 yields 0.24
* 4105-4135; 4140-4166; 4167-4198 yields -0.04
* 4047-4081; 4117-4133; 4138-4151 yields -0.05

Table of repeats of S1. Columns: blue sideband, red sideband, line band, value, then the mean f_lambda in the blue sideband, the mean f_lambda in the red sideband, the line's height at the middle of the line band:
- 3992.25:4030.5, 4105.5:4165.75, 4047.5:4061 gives -0.08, 50.2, 47.3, 49.2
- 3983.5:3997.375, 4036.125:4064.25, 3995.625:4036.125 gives 0.02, 49.5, 52.9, 50.9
